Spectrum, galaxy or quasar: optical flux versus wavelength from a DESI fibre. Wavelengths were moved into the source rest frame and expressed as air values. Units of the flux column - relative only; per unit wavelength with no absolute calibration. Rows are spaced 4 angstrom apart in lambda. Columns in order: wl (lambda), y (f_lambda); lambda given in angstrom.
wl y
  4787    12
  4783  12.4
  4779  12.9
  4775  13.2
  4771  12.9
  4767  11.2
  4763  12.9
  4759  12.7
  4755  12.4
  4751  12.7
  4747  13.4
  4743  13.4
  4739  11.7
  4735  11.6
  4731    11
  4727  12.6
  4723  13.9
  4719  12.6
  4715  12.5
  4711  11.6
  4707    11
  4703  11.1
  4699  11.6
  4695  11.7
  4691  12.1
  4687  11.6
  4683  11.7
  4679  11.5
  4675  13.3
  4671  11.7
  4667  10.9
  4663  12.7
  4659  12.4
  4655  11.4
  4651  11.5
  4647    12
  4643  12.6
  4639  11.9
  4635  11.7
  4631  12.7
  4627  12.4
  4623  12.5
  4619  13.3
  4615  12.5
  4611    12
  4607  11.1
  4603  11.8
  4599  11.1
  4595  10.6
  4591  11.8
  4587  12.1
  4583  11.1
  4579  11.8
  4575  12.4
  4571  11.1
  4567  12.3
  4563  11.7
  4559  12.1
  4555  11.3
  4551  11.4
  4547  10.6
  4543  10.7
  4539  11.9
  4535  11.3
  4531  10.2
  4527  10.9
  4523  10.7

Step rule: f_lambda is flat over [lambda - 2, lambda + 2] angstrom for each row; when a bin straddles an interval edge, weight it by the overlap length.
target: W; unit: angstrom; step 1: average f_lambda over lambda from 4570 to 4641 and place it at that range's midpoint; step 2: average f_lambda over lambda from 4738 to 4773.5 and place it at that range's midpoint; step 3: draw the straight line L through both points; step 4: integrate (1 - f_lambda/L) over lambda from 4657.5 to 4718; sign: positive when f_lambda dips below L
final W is 2.2 angstrom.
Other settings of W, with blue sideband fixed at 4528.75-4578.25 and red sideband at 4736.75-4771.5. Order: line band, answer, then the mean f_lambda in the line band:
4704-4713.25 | 0.7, 11.3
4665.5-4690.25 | 0.6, 11.8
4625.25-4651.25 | -0.5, 12.2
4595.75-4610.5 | 0.5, 11.3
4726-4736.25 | 0.6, 11.7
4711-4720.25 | 0.0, 12.3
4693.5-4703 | 0.6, 11.5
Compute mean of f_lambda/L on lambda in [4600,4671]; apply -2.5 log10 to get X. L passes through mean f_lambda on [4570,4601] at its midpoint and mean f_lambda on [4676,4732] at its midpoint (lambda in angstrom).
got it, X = -0.03 mag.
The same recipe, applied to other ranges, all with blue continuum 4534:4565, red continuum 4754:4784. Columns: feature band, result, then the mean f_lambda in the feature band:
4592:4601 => 0.07 mag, 11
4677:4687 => 0.05 mag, 11.6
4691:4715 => 0.06 mag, 11.5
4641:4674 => 0.00 mag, 11.9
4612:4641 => -0.06 mag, 12.4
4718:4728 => -0.07 mag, 13.1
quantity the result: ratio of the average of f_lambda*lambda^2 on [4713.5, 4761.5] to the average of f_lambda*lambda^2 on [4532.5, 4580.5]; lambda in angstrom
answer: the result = 1.18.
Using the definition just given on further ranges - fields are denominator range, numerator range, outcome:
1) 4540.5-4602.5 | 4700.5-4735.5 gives 1.11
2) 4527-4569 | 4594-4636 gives 1.09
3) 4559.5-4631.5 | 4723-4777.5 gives 1.12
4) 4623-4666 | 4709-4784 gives 1.08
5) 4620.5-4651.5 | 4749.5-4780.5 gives 1.09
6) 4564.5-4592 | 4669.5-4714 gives 1.04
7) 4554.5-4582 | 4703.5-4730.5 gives 1.10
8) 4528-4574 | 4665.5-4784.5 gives 1.16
